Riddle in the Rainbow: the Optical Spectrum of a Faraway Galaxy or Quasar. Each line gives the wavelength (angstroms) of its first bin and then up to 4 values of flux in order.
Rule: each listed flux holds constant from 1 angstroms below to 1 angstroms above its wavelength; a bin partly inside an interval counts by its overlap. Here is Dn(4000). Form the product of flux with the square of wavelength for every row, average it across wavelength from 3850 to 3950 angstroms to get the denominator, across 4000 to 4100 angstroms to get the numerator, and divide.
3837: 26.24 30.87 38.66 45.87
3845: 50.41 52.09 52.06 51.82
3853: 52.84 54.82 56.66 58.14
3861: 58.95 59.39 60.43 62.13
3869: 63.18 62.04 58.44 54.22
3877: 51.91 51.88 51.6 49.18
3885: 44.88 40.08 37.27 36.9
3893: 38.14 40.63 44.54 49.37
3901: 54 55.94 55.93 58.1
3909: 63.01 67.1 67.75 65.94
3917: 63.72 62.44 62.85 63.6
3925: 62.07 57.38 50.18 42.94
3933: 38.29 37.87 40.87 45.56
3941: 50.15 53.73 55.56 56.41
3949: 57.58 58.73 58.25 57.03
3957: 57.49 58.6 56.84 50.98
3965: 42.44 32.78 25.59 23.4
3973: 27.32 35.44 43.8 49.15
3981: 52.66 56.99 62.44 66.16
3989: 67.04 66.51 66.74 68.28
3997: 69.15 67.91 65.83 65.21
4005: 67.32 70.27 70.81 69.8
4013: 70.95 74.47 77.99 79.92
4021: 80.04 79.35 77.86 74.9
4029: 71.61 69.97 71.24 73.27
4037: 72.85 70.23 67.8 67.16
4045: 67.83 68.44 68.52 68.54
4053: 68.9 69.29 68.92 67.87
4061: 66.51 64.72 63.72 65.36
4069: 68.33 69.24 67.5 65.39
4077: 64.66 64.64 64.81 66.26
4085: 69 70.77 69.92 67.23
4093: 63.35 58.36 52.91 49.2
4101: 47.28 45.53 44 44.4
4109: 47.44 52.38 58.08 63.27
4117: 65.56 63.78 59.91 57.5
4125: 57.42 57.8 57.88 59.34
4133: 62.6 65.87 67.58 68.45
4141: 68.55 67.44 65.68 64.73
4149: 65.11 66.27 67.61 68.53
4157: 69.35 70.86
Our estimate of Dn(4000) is 1.4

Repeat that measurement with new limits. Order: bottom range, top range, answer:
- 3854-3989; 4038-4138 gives 1.30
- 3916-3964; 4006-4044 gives 1.41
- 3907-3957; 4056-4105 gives 1.21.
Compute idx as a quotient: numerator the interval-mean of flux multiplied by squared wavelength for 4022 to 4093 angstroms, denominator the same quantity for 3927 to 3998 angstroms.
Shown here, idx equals 1.4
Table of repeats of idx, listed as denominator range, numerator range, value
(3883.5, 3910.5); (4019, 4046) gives 1.63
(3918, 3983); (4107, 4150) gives 1.37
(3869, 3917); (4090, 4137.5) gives 1.21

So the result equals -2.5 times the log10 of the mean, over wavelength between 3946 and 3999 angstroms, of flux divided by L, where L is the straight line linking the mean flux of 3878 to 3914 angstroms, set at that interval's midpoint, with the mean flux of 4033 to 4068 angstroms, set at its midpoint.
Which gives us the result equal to 0.12 mag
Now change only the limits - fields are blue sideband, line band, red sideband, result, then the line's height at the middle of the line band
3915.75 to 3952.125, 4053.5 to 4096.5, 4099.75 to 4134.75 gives -0.20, 55.2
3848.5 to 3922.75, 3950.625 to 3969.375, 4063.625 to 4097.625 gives 0.17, 58.8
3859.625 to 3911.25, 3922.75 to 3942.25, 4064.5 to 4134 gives 0.12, 54.2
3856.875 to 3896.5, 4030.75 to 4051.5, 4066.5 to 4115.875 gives -0.20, 58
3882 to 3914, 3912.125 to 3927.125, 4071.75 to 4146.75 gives -0.23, 51.2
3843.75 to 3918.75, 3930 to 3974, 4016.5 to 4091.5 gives 0.28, 60.4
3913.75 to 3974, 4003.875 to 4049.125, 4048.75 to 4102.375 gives -0.21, 59.4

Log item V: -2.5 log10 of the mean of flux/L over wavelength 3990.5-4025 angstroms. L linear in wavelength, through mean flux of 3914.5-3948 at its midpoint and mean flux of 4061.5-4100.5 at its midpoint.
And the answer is -0.21 mag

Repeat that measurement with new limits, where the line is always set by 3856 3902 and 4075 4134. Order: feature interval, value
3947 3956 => -0.08 mag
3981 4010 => -0.19 mag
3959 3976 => 0.38 mag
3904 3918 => -0.20 mag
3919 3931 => -0.10 mag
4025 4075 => -0.21 mag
